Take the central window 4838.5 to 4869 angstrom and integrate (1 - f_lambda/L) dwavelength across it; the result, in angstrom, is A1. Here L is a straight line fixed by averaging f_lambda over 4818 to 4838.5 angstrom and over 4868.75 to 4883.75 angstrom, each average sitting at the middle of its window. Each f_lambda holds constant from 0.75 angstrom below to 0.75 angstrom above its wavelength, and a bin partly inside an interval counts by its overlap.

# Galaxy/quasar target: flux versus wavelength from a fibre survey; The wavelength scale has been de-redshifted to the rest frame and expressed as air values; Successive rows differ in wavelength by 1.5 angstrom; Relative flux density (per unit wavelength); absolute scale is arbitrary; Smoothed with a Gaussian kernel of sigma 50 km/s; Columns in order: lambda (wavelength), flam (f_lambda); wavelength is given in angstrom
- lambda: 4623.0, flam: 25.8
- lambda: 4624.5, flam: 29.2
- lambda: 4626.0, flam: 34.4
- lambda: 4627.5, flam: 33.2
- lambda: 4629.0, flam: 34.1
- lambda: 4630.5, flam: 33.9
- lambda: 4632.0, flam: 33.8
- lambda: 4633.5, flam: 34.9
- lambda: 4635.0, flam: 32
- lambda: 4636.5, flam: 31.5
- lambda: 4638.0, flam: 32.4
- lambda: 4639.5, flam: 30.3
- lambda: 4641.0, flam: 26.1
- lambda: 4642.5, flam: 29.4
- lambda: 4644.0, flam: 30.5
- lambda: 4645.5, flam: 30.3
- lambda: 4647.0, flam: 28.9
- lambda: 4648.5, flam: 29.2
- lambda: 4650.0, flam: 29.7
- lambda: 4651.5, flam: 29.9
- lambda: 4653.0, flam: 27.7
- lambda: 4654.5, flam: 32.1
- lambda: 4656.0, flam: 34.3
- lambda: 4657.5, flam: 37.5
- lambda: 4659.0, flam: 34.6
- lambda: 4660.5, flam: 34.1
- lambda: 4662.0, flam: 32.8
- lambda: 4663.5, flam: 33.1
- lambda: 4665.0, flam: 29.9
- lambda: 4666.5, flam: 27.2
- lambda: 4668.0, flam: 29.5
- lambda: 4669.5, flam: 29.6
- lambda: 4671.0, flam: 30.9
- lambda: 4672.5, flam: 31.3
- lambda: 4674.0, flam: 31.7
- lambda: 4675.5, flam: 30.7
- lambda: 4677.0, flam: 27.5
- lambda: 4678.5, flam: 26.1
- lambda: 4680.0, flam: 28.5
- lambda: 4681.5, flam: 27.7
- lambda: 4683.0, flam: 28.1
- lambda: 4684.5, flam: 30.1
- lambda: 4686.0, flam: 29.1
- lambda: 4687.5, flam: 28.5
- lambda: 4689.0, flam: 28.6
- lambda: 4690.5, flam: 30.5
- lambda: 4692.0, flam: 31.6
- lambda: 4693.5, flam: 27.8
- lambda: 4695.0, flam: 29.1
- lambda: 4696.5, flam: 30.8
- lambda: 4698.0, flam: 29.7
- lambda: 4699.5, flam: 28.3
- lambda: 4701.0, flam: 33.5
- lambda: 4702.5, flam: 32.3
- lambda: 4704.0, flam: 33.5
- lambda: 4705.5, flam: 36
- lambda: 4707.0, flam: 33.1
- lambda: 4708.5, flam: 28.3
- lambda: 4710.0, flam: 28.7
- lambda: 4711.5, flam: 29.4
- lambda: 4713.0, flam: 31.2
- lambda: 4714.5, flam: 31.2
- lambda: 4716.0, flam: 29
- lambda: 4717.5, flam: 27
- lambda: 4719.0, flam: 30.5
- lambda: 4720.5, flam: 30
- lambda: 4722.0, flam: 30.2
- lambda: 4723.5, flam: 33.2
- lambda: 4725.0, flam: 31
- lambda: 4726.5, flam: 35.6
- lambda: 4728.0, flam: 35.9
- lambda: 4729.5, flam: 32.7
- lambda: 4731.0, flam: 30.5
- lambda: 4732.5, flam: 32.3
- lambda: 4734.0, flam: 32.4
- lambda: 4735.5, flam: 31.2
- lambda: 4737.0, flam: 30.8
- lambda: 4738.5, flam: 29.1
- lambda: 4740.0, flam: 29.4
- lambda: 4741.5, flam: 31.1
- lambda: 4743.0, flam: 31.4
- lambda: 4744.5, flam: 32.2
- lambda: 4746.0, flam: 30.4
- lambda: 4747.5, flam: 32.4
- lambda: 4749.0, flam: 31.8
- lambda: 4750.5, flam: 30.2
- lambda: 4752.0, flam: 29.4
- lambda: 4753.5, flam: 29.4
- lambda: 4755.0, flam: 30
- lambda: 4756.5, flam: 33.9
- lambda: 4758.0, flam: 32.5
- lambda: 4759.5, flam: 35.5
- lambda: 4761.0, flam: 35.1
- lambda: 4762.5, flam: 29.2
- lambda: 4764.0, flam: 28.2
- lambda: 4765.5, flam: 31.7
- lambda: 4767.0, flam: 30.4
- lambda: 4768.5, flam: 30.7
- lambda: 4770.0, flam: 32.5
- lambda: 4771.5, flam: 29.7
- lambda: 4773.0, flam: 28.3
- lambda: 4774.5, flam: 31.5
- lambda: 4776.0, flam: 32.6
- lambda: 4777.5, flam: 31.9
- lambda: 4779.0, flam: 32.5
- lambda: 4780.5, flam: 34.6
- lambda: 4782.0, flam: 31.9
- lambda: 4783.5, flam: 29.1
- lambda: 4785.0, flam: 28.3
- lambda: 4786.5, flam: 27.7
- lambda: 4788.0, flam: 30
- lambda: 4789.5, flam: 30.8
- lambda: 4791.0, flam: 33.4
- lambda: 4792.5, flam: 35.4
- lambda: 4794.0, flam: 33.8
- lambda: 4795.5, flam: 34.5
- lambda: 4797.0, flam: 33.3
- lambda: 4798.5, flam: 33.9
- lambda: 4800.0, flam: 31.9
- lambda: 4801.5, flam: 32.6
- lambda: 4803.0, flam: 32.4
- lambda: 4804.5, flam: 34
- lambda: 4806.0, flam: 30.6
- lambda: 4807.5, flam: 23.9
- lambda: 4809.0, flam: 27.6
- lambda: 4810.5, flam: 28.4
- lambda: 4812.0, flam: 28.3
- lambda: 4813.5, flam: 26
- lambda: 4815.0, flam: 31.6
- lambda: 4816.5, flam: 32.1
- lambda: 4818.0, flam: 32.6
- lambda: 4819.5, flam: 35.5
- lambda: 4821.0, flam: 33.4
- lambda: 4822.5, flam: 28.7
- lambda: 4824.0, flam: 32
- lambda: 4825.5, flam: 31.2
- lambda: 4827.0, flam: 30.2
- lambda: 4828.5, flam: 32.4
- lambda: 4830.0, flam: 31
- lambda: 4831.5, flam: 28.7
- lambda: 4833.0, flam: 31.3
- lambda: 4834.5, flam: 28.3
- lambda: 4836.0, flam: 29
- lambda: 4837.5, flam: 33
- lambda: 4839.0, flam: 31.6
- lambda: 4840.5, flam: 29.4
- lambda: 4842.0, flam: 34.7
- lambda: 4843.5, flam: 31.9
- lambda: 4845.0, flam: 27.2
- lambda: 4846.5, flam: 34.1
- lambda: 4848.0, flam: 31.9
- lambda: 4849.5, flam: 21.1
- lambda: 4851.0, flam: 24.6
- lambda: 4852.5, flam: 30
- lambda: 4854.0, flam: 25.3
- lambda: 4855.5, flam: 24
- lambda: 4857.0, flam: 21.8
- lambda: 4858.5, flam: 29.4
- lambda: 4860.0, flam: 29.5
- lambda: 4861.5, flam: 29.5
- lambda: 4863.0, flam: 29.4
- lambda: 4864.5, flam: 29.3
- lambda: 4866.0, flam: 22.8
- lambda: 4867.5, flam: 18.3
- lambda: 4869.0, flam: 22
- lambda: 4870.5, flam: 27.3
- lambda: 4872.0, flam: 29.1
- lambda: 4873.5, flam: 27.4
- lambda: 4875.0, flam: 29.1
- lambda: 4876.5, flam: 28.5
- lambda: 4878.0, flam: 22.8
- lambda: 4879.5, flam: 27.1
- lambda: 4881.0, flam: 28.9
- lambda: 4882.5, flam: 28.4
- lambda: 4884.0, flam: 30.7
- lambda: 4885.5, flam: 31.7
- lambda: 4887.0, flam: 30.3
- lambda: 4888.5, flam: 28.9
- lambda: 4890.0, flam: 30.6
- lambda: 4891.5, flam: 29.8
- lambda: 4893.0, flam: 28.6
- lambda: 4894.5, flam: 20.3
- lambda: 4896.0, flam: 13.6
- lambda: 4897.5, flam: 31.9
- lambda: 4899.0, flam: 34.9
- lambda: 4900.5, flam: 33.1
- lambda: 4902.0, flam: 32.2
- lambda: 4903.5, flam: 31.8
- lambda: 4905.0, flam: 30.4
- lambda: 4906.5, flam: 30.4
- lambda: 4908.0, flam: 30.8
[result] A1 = 1.6 angstrom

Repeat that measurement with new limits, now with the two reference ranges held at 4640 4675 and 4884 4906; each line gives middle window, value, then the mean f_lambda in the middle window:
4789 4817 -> -1.33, 31.3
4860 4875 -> 1.51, 26.4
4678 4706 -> 0.61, 30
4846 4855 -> 0.60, 27.6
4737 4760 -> -0.72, 31.2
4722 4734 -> -0.96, 32.8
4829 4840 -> -0.30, 30.4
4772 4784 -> -0.61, 31.6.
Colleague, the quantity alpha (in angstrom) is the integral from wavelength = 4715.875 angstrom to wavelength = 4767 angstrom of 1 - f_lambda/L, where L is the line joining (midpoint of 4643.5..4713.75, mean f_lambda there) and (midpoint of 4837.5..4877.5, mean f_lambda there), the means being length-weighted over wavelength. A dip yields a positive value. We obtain -3.2 angstrom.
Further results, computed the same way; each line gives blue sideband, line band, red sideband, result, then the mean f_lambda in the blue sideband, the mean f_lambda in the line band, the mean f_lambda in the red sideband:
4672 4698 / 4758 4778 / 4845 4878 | -2.32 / 29.3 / 31.4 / 26.8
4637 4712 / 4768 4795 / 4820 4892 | -1.83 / 30.4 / 31.4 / 28.7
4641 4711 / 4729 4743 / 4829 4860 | -0.53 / 30.4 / 31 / 29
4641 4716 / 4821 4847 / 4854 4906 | -2.35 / 30.4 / 30.9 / 27.7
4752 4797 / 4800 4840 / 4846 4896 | -1.64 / 31.5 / 30.6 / 27.1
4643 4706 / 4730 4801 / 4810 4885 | -4.43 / 30.5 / 31.5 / 28.8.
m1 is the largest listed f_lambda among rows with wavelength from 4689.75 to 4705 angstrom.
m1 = 33.5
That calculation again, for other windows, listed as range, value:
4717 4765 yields 35.9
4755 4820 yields 35.5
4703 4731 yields 36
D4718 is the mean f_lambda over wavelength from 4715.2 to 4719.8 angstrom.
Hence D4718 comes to 28.9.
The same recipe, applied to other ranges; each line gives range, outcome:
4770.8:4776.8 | 30.5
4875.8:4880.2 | 26.1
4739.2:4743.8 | 30.6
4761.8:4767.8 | 29.9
